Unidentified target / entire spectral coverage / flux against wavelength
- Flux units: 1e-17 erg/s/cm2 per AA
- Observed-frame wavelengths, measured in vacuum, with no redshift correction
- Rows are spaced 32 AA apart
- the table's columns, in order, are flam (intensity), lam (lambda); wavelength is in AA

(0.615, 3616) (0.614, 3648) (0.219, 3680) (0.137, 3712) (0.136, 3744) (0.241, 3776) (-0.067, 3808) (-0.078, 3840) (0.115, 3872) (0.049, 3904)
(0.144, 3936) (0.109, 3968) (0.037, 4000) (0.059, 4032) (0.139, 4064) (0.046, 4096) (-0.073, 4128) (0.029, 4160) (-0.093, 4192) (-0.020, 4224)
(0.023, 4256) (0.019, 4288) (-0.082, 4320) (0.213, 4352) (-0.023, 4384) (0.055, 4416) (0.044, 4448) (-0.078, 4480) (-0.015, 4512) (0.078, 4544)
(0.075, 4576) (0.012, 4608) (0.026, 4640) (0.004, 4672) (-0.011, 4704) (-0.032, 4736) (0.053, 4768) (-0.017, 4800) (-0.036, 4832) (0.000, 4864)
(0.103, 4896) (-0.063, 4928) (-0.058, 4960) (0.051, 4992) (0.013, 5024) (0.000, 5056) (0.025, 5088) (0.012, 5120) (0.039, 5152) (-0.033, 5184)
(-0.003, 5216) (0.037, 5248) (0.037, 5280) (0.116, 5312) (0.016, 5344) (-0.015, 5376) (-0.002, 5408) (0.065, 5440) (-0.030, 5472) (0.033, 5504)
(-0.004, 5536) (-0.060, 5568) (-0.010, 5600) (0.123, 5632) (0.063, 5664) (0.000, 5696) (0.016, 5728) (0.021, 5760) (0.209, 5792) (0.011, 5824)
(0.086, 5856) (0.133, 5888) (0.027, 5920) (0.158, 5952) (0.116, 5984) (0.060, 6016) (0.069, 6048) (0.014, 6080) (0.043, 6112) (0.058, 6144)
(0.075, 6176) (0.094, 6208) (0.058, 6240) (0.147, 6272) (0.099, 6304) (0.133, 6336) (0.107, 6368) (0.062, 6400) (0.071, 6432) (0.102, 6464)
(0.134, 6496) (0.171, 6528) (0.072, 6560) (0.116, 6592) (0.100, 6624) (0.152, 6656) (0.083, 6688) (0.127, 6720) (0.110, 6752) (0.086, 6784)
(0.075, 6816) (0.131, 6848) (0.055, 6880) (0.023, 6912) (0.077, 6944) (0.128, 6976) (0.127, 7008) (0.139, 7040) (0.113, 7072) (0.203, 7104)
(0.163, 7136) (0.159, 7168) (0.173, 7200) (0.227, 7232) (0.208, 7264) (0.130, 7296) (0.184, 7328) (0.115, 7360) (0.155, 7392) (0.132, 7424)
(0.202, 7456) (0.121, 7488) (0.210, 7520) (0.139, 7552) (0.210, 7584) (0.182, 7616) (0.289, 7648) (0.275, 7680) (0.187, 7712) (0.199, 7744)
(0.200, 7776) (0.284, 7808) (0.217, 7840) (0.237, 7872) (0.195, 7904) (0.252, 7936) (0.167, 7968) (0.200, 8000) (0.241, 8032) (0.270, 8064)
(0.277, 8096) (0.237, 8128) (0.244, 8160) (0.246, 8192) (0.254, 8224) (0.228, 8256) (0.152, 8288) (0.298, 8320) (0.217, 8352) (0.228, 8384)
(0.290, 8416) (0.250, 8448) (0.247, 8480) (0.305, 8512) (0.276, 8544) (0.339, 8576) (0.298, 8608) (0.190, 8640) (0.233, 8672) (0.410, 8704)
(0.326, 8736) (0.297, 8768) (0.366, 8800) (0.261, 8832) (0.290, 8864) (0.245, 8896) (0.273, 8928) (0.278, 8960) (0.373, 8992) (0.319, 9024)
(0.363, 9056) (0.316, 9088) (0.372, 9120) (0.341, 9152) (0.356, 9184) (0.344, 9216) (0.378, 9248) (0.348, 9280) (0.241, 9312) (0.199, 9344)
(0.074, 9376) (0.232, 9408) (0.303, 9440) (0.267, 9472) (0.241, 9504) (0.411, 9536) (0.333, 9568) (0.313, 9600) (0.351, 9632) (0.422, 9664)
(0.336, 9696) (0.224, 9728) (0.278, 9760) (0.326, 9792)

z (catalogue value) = 0.91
